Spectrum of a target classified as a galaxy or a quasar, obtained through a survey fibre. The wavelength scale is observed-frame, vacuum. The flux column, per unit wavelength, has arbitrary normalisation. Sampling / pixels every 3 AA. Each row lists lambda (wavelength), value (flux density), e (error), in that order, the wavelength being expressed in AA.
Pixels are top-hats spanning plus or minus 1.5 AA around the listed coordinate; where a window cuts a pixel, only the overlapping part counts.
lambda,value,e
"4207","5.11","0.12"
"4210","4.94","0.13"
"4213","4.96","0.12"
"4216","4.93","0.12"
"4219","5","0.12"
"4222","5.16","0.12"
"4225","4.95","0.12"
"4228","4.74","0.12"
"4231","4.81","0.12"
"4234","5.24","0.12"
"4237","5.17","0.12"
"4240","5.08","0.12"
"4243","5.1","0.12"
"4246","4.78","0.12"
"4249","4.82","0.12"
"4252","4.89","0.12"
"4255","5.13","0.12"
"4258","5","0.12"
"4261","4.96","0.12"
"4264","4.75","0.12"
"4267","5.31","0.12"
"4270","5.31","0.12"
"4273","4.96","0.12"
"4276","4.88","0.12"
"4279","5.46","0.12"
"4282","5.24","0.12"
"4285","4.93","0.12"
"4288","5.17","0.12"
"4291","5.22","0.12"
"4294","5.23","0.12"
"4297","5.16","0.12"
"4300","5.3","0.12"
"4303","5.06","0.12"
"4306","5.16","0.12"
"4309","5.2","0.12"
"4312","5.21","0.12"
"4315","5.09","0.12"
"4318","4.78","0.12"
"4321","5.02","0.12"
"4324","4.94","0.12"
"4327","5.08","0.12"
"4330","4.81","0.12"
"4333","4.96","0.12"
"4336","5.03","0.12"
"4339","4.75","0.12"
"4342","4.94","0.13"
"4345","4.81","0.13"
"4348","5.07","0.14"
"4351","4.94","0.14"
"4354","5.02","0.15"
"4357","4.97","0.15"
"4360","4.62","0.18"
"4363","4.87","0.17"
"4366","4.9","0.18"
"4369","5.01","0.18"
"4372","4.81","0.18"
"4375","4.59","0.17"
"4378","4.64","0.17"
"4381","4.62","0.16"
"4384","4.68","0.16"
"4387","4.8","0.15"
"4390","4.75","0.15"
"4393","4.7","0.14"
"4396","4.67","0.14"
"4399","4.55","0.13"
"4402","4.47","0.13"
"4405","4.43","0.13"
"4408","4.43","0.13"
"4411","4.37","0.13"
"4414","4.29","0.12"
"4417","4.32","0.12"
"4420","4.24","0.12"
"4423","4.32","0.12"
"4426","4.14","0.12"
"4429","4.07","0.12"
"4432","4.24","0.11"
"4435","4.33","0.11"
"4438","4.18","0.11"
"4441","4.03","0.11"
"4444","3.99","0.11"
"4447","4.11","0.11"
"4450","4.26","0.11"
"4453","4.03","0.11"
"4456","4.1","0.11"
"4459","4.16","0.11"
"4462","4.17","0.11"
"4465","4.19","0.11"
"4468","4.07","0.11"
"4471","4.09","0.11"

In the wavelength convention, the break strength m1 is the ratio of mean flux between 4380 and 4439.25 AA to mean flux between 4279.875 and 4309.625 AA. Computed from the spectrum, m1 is 0.86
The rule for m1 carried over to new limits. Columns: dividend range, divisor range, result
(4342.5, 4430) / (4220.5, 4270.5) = 0.93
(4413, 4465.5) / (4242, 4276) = 0.84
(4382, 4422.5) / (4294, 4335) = 0.89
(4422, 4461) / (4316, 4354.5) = 0.84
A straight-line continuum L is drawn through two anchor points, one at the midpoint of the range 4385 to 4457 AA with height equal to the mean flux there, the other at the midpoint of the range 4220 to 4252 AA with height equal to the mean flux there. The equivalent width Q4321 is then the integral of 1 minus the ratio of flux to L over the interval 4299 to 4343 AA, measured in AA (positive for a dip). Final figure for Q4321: -3.2 AA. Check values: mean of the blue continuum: 4.98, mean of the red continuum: 4.33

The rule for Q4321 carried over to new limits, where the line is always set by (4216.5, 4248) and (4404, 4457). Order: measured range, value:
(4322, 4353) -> -2.4 AA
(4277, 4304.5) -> -2.4 AA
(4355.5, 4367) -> -0.9 AA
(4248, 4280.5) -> -1.2 AA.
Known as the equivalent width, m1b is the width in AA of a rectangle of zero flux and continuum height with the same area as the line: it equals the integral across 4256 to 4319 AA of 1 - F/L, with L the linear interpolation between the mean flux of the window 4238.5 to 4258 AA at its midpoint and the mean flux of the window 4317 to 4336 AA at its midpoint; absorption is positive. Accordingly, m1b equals -2.0 AA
